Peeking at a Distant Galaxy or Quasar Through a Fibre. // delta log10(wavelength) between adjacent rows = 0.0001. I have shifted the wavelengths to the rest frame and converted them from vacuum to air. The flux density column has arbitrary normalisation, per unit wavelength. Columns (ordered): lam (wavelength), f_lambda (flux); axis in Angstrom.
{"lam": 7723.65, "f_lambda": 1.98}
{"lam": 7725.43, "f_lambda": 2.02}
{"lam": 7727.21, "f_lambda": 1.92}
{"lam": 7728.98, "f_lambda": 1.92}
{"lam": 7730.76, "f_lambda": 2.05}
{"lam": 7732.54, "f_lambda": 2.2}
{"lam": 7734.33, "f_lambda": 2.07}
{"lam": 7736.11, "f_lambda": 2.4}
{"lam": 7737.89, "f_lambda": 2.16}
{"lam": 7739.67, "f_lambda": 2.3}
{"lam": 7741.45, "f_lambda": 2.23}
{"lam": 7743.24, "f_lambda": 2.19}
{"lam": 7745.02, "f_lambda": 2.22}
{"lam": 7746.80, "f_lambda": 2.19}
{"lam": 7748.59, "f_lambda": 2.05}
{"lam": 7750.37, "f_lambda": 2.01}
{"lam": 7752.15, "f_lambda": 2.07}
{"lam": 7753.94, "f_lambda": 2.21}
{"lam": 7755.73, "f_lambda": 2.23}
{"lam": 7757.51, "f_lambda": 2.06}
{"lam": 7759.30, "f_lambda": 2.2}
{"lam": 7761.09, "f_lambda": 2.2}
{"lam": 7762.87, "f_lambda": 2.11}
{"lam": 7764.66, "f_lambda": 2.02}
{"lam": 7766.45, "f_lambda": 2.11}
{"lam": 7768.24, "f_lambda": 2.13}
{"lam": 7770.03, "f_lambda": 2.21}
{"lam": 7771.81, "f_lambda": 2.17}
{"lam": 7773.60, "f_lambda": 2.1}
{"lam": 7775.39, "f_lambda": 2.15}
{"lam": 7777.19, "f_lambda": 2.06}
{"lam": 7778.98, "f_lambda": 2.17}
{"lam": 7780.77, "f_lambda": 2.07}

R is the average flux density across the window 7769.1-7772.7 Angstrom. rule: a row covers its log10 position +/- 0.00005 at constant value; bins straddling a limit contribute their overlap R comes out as 2.19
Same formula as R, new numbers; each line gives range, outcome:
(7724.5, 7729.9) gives 1.96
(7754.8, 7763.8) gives 2.16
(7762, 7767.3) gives 2.08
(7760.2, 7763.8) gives 2.16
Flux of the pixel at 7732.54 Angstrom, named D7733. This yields 2.2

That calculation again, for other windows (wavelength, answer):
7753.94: 2.21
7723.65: 1.98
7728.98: 1.92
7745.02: 2.22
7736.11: 2.4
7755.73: 2.23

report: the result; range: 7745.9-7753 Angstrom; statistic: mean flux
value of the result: 2.08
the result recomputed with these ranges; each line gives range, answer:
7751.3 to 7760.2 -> 2.15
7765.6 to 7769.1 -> 2.12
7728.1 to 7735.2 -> 2.06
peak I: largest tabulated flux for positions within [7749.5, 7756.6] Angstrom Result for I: 2.23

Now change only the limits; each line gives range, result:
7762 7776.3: 2.21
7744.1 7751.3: 2.22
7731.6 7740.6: 2.4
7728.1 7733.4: 2.2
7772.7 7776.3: 2.15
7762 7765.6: 2.11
